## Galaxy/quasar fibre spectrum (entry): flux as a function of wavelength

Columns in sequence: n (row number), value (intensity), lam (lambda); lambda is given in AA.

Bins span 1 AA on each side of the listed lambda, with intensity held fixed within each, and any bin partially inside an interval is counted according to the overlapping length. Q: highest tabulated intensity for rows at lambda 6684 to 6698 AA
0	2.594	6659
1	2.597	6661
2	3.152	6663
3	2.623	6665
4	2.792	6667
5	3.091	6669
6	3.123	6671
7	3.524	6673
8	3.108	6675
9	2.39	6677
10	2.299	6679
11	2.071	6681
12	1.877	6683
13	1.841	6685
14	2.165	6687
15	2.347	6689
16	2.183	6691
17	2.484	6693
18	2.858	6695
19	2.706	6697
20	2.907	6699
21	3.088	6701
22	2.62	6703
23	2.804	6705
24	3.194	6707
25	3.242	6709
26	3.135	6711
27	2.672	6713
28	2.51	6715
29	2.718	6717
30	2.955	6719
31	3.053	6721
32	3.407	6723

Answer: 2.858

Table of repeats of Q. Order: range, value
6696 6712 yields 3.242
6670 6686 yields 3.524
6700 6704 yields 3.088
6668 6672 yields 3.123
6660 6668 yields 3.152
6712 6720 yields 2.955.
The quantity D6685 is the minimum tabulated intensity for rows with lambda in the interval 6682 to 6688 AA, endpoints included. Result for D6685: 1.841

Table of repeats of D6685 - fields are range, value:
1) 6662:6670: 2.623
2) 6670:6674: 3.123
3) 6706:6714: 2.672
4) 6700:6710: 2.62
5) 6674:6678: 2.39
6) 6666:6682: 2.071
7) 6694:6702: 2.706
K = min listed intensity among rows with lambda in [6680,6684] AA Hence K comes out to 1.877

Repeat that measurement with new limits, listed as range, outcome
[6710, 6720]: 2.51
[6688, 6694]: 2.183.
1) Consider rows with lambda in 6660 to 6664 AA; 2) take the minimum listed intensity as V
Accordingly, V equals 2.597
